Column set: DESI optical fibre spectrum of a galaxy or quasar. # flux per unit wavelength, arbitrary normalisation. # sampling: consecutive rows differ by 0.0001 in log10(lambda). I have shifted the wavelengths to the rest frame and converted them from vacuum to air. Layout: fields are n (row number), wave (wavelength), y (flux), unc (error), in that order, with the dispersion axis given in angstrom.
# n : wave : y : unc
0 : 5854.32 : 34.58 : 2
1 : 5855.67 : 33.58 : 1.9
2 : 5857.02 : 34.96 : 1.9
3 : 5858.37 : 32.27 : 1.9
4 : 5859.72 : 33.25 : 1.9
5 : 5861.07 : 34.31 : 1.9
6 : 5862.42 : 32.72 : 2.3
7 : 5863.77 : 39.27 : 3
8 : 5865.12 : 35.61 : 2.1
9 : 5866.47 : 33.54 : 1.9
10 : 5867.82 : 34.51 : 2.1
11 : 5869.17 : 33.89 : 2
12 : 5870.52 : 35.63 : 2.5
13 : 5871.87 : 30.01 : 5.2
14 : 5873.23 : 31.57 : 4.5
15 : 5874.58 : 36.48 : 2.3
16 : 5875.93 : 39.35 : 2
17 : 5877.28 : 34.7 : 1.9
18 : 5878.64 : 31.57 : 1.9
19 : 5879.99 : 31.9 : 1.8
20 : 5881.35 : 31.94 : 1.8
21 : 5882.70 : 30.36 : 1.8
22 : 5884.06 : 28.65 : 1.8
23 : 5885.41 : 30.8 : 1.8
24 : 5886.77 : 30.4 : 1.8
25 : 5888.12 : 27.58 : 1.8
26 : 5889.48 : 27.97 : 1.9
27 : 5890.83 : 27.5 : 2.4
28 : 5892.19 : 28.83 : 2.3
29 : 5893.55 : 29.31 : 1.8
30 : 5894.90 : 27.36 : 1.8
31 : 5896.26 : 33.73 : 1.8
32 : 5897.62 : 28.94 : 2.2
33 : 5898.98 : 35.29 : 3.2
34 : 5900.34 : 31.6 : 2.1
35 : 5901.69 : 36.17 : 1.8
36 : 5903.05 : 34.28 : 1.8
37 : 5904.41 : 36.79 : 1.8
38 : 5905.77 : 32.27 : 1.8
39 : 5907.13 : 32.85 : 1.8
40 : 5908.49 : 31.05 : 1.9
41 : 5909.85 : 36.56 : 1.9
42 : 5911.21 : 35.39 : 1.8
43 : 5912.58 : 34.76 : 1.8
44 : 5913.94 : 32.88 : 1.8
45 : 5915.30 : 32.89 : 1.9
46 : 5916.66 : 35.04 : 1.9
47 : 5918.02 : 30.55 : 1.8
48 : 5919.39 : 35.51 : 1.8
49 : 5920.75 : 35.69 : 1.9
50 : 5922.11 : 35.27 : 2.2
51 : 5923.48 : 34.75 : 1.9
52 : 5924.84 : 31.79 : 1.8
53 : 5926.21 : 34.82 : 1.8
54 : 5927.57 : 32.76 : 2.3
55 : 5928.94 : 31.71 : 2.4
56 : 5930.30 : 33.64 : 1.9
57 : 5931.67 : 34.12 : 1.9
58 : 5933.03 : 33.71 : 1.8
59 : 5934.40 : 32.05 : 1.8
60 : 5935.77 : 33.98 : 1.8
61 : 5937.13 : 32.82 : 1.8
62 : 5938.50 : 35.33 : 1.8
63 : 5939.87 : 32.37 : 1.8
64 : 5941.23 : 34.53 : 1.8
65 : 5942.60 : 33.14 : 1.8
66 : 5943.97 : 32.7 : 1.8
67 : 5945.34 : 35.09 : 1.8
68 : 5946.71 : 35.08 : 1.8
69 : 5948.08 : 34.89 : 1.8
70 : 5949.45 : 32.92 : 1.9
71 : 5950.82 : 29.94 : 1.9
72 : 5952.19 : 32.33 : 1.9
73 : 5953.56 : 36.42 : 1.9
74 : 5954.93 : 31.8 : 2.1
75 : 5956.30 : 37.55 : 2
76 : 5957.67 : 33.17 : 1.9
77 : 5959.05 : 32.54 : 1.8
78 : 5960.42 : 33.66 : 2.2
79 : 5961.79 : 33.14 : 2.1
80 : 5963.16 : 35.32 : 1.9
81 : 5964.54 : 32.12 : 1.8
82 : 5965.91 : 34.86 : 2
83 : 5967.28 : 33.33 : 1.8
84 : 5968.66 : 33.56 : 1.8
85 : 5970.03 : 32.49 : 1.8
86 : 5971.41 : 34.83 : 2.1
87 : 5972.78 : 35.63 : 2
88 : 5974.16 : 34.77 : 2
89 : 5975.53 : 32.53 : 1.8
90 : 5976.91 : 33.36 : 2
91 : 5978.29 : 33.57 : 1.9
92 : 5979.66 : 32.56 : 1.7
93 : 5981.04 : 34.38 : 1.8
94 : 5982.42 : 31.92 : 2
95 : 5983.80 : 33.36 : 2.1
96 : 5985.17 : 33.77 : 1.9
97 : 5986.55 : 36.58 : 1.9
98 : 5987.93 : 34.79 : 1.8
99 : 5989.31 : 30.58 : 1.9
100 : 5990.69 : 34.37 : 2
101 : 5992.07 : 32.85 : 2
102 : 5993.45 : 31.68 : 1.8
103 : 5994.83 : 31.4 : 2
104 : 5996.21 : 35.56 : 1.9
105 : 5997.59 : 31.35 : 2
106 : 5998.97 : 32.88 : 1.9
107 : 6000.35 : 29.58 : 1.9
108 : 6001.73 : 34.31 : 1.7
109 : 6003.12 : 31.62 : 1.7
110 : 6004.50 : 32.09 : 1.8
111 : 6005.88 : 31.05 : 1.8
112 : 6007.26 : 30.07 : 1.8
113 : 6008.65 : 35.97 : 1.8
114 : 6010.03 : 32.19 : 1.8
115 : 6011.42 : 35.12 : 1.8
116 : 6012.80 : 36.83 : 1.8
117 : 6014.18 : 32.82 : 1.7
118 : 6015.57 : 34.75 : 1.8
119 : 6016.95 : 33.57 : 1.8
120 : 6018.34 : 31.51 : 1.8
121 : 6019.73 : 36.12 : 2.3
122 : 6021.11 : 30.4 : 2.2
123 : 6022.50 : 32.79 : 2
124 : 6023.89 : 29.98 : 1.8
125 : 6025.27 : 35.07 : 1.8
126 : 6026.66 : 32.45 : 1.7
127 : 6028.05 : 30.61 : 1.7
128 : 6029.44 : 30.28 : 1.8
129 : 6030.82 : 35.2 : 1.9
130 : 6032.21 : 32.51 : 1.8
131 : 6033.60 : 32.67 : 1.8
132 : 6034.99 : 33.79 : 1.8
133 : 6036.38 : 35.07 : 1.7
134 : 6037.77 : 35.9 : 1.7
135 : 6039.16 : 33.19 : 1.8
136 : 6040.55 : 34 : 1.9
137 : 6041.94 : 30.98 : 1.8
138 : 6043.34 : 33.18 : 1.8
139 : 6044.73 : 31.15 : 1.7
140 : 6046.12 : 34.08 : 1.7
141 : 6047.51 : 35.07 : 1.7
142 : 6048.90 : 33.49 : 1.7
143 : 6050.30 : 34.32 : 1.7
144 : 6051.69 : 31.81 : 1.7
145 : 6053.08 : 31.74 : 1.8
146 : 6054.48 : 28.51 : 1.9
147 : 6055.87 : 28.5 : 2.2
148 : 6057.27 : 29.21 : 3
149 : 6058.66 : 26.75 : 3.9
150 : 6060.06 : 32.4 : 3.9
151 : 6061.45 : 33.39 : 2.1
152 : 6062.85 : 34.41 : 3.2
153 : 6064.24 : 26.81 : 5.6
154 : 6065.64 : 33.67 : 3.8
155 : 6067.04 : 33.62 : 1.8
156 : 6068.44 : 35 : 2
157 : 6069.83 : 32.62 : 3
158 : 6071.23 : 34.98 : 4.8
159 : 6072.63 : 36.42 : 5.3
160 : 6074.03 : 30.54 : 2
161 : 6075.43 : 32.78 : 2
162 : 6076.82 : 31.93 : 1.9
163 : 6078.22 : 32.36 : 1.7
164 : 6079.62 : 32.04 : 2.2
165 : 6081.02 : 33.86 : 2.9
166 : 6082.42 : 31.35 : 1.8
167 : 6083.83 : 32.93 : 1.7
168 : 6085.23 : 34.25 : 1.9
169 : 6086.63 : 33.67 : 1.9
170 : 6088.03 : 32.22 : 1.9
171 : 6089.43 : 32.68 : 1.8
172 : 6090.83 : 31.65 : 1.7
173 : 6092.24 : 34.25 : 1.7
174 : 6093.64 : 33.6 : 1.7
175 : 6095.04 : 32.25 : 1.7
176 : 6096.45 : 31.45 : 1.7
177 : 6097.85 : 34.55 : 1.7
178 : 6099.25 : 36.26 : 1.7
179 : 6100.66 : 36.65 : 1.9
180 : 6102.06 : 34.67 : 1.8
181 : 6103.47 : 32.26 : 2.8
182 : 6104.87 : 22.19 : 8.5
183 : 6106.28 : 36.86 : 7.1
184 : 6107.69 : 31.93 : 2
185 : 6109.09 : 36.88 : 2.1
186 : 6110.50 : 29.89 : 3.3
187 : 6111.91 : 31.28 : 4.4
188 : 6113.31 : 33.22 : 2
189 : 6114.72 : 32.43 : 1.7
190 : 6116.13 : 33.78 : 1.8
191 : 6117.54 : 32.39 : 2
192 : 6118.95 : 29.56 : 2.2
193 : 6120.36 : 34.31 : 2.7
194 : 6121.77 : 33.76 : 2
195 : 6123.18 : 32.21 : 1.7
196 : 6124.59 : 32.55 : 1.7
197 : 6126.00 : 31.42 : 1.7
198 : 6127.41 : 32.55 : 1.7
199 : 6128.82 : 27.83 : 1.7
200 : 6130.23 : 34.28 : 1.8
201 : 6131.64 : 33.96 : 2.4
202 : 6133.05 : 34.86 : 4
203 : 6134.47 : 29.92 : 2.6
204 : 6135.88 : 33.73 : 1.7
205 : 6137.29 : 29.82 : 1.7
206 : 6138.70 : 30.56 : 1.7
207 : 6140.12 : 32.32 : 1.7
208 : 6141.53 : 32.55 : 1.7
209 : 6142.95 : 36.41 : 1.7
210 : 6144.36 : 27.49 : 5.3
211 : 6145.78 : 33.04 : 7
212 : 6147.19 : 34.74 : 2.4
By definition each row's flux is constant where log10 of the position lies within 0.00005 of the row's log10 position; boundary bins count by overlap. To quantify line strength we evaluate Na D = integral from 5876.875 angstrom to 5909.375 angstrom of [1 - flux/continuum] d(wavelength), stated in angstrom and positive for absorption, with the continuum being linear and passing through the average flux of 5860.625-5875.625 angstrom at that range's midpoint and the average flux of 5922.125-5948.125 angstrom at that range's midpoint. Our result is 2.7 angstrom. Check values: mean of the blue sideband 34.5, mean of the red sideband 33.7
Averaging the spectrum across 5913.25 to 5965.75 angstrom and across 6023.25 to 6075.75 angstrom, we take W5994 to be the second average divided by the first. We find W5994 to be 1.0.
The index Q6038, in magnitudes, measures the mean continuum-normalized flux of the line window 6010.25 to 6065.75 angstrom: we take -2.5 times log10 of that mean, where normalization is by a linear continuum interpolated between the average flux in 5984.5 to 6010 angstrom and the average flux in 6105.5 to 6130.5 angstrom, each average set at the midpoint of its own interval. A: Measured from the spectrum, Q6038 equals 0.004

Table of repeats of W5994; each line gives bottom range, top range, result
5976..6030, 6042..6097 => 0.98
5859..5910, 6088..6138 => 1.00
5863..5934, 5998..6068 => 0.99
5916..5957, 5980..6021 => 0.98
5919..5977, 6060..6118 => 0.98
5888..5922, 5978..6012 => 1.01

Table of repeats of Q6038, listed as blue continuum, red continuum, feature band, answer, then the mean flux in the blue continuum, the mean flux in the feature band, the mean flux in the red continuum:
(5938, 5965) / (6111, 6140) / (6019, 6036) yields 0.01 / 33.7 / 32.7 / 32.2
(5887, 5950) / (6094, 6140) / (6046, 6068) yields 0.03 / 33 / 31.7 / 32.5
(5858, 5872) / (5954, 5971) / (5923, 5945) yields 0.01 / 34.3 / 33.4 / 33.7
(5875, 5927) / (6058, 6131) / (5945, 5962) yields -0.04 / 32.6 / 33.7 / 32.6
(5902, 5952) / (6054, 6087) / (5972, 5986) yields -0.02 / 33.7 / 33.6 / 32.2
